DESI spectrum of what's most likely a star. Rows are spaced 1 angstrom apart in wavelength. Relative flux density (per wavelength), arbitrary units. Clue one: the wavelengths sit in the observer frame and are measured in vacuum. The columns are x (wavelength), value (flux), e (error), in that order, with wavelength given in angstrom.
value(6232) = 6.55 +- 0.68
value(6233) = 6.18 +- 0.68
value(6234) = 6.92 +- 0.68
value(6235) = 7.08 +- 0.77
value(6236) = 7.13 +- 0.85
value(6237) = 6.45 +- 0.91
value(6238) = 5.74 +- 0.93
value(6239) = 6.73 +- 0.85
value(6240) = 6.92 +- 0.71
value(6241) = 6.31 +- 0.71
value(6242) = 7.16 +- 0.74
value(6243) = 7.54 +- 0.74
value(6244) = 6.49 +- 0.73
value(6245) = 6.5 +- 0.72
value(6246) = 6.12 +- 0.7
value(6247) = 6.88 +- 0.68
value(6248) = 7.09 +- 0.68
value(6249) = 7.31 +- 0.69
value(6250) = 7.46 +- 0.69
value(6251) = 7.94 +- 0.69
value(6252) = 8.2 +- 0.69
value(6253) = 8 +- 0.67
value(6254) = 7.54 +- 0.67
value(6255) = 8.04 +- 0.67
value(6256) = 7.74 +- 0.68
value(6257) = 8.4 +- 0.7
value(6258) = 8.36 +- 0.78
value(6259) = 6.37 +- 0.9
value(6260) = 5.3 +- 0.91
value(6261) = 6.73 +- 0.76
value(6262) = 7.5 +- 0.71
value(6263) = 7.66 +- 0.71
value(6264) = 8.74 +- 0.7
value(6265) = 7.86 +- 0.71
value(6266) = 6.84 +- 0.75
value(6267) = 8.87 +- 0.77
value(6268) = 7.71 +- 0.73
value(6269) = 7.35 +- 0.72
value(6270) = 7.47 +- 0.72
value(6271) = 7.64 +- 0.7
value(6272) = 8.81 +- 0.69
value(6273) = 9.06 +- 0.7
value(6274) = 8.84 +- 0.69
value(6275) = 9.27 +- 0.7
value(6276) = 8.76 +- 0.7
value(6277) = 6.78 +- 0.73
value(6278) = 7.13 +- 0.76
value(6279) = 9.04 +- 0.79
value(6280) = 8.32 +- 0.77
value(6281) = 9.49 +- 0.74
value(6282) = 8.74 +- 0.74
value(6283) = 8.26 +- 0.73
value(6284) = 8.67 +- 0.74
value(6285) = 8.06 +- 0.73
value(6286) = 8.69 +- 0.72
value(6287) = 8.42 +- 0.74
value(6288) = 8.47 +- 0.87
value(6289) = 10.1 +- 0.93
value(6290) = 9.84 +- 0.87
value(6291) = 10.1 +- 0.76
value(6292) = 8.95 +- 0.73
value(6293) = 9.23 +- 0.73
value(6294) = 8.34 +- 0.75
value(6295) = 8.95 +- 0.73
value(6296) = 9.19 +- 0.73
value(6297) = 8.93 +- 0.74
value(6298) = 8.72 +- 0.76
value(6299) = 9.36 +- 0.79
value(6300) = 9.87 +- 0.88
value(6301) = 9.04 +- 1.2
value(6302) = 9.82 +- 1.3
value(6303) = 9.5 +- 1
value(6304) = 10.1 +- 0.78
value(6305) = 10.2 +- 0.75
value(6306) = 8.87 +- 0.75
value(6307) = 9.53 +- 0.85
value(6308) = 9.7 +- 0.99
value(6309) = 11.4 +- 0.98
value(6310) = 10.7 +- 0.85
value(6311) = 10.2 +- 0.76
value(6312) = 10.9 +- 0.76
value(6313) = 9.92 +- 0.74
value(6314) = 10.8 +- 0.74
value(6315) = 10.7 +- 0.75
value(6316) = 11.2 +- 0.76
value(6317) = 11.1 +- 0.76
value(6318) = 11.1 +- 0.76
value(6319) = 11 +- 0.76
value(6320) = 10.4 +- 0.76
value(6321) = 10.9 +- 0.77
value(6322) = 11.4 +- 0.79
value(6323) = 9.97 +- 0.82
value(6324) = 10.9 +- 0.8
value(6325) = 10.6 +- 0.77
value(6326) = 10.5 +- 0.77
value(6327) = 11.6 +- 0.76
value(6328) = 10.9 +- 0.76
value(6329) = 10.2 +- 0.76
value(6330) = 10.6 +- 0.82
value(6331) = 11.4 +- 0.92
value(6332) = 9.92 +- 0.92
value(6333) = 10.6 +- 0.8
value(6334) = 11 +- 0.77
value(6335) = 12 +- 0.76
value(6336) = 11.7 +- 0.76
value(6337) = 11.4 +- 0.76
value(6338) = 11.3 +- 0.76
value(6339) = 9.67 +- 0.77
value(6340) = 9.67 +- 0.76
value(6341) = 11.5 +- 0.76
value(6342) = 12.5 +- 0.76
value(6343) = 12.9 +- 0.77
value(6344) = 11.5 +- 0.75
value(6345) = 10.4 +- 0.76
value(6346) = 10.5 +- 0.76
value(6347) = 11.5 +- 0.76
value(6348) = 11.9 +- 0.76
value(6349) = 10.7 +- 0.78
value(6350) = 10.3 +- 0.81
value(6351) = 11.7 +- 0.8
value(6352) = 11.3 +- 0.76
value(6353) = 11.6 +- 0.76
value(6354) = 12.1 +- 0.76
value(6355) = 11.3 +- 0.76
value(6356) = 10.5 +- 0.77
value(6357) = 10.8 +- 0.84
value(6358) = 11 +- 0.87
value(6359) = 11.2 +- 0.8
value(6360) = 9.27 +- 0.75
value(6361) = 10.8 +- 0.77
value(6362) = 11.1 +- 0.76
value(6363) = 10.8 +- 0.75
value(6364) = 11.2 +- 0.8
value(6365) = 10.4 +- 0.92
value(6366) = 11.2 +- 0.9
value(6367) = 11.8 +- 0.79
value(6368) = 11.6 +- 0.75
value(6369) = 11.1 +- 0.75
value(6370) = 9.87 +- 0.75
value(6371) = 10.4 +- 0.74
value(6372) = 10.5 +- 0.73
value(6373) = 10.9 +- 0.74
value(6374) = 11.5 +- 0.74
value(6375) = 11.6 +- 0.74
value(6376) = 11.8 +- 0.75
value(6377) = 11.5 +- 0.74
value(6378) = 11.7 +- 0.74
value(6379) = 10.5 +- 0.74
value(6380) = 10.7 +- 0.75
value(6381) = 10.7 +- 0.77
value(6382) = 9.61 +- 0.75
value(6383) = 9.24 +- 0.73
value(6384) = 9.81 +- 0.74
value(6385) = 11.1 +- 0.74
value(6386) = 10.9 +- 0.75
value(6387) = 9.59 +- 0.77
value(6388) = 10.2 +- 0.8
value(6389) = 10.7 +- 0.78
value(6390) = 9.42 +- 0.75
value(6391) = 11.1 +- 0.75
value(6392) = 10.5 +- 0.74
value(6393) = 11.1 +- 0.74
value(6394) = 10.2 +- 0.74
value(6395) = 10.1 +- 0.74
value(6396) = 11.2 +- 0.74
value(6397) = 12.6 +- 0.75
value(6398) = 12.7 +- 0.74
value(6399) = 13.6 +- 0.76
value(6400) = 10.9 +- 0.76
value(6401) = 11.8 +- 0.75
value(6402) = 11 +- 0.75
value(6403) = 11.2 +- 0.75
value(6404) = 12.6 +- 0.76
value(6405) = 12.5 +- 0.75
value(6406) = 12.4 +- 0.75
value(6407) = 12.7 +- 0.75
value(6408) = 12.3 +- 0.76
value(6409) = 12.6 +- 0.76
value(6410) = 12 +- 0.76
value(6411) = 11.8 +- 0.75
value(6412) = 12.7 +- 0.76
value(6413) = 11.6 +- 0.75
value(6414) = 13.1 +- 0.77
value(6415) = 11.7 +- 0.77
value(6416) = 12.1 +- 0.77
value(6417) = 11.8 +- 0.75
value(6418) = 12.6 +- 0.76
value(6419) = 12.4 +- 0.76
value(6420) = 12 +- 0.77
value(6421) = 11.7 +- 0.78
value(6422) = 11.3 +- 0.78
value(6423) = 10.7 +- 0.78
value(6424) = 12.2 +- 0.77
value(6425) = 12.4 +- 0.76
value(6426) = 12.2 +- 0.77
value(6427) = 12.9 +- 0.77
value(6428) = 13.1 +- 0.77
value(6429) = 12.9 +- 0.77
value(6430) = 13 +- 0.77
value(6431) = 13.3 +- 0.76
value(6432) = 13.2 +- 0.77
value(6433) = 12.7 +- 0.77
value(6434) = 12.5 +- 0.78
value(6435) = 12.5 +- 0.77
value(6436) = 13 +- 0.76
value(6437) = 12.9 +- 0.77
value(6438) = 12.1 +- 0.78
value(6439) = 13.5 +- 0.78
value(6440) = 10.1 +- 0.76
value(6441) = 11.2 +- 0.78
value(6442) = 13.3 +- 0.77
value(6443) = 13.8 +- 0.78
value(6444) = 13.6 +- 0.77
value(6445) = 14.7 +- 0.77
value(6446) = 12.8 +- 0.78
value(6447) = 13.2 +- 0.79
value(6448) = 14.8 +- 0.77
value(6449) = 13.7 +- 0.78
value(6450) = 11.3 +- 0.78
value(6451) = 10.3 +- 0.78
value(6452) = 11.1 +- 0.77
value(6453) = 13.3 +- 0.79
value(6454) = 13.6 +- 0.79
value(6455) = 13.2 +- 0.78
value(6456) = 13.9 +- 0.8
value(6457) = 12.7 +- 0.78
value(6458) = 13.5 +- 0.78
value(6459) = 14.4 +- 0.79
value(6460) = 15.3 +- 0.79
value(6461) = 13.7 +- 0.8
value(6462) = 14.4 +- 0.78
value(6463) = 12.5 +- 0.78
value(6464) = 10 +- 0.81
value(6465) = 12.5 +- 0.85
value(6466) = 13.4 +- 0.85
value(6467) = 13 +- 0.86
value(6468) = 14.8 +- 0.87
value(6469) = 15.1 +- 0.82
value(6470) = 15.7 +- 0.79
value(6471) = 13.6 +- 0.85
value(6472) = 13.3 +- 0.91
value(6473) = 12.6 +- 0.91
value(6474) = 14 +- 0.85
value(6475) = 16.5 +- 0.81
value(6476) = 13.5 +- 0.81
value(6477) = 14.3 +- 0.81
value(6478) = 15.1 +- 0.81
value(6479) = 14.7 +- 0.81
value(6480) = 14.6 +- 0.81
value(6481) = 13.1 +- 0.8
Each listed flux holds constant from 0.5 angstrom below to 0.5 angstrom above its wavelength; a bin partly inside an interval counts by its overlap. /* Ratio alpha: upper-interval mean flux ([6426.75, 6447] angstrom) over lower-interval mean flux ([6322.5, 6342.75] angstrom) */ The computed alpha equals 1.18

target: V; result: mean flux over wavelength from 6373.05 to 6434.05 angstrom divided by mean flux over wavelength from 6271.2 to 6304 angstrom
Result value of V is 1.3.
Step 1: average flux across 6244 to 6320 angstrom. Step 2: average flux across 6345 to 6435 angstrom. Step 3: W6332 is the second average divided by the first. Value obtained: 1.3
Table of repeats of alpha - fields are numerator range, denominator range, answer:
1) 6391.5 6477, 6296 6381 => 1.18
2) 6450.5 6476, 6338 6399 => 1.23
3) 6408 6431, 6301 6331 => 1.17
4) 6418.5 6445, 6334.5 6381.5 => 1.13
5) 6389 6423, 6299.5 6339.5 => 1.11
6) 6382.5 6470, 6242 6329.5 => 1.38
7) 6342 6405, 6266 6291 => 1.30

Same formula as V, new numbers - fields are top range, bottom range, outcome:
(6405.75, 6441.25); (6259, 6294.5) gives 1.49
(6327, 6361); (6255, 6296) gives 1.34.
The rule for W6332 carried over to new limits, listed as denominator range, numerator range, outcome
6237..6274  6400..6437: 1.66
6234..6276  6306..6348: 1.46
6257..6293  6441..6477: 1.63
